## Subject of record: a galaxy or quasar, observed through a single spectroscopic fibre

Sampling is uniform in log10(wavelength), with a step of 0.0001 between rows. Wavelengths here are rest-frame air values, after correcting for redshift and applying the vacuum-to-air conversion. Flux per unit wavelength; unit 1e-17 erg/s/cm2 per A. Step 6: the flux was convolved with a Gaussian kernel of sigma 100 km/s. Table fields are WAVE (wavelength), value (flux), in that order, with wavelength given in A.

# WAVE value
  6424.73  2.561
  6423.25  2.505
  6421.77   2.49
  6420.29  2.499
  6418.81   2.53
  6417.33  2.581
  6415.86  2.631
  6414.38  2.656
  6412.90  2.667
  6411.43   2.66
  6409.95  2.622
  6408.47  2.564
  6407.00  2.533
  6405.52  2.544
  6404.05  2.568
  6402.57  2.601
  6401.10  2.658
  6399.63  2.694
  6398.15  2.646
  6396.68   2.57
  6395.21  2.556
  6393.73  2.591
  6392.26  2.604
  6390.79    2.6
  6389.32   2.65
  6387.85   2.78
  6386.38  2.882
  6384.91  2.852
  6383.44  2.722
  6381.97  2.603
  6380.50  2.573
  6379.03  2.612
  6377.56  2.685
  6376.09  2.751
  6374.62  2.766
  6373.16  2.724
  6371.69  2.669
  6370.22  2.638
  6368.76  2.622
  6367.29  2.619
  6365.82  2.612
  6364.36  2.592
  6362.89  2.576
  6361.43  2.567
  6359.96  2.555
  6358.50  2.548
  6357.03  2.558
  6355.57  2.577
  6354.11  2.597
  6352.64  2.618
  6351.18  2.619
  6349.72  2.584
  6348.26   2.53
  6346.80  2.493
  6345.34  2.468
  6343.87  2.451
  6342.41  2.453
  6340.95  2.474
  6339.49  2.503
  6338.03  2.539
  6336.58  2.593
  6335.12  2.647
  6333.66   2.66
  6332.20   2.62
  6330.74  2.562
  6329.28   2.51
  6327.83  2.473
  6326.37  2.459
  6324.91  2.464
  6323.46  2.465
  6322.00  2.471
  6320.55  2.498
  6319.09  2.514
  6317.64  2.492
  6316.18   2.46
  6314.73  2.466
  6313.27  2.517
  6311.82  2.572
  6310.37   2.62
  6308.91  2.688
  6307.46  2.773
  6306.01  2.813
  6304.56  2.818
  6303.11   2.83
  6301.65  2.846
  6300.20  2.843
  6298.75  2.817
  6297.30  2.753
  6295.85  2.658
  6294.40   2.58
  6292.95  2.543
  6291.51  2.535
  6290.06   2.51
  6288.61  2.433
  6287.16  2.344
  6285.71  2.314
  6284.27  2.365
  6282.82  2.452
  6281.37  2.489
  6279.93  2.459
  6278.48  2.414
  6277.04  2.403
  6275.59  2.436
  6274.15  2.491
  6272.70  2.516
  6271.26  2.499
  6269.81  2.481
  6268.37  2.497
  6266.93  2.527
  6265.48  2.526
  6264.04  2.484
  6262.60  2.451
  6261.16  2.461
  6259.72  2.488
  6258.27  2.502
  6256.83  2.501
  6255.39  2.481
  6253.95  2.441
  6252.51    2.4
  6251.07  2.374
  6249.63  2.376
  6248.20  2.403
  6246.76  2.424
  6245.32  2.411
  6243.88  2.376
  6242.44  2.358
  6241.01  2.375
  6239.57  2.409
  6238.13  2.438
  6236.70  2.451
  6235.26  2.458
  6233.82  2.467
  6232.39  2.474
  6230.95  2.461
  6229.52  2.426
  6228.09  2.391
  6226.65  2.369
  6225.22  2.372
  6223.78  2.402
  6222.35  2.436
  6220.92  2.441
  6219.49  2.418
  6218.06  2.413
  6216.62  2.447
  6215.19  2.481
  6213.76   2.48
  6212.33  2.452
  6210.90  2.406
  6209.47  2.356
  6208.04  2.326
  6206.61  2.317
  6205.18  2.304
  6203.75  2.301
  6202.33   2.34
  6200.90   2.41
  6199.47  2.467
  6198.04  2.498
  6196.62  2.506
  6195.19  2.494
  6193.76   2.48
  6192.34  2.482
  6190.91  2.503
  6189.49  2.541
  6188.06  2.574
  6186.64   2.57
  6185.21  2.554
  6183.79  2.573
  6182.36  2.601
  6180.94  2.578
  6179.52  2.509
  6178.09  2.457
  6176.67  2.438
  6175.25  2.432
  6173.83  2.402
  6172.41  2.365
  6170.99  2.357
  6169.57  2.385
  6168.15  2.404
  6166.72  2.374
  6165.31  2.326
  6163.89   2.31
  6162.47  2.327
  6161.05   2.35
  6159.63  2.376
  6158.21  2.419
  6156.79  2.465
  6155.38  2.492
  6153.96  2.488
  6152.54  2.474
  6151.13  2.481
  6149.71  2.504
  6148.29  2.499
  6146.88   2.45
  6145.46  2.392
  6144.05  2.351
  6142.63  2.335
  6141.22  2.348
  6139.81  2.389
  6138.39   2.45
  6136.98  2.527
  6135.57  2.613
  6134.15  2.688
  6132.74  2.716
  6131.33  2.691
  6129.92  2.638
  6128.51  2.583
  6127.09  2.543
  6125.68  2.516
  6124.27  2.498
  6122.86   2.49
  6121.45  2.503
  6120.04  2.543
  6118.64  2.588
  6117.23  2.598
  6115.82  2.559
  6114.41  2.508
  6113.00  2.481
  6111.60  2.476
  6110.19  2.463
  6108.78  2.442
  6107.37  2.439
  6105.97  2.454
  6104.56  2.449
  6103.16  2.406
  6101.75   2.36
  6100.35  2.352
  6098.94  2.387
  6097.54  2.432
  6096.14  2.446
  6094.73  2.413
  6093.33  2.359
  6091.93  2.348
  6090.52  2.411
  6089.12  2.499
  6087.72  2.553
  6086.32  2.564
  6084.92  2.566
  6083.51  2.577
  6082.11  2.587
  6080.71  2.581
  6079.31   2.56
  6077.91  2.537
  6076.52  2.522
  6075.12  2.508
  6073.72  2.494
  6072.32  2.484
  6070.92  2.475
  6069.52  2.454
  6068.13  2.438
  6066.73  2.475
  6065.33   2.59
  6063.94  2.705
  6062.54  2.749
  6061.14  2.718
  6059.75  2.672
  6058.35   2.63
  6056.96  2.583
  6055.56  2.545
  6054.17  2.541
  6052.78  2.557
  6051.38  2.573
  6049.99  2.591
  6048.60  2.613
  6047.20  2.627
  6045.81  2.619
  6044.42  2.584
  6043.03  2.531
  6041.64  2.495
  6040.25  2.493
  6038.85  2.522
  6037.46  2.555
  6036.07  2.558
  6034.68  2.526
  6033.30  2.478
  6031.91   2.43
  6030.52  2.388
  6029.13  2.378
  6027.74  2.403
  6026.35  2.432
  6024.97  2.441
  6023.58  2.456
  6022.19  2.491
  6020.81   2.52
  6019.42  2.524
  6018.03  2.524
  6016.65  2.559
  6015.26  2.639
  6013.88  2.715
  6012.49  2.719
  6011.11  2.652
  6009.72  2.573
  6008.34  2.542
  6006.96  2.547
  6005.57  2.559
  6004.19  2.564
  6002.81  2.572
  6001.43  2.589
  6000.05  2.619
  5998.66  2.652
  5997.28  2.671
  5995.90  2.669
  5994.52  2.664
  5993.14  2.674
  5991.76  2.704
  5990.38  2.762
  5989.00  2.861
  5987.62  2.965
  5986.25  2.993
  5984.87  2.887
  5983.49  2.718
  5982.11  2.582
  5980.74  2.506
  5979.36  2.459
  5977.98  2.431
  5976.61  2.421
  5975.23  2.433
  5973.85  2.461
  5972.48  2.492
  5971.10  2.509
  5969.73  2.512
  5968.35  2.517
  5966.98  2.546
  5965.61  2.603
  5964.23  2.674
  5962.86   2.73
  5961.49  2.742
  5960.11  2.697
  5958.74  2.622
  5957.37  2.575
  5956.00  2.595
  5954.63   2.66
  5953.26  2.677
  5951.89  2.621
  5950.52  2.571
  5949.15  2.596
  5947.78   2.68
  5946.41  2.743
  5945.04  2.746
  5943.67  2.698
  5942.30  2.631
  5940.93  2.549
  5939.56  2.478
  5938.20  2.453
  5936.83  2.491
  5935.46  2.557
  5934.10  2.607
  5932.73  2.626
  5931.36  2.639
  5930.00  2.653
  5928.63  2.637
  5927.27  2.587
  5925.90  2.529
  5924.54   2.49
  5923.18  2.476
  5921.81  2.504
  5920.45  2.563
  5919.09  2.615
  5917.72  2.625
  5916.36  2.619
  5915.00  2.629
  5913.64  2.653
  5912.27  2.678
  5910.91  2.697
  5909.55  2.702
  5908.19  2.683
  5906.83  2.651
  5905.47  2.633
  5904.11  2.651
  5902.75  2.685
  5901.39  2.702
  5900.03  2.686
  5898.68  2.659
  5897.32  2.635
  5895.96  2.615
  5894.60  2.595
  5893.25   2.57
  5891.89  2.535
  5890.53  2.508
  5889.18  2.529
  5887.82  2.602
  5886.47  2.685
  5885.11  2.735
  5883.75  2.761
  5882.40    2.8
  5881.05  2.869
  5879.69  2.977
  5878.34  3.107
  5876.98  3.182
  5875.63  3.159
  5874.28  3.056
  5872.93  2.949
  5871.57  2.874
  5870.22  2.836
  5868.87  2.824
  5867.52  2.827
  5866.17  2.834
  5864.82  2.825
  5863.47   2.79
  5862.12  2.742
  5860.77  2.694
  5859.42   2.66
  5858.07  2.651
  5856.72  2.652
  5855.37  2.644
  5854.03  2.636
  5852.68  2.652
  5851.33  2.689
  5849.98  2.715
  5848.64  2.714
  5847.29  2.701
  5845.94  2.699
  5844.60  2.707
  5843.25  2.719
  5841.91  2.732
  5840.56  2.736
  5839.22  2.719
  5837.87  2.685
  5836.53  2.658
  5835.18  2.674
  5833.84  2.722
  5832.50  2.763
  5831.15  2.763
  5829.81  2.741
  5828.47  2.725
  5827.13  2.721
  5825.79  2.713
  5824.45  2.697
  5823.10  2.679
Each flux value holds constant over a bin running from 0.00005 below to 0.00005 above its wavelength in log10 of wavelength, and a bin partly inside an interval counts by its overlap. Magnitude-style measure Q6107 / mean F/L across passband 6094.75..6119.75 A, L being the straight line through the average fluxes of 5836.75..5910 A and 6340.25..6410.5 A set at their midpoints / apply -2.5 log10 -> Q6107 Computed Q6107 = 0.09 mag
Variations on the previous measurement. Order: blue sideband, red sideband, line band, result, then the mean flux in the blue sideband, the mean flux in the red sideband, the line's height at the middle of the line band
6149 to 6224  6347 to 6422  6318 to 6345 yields 0.023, 2.44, 2.62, 2.57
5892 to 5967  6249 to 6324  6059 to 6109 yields 0.035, 2.62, 2.53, 2.58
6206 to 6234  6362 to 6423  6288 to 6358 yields -0.016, 2.42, 2.63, 2.55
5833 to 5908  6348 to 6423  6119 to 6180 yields 0.090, 2.74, 2.62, 2.67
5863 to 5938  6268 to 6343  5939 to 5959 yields 0.021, 2.7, 2.55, 2.68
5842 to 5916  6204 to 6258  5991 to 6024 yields 0.007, 2.73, 2.41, 2.62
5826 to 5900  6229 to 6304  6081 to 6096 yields 0.049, 2.75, 2.49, 2.6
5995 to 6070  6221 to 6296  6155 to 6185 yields 0.028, 2.56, 2.45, 2.49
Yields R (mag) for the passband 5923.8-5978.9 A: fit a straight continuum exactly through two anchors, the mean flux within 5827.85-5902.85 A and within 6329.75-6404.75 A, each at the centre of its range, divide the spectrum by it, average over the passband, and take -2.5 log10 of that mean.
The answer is 0.06 mag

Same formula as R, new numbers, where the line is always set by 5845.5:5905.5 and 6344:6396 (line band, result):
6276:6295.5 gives 0.082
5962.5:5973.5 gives 0.065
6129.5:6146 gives 0.072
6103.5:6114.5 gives 0.097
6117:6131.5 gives 0.053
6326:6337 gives 0.029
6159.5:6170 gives 0.139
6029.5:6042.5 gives 0.090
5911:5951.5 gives 0.055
